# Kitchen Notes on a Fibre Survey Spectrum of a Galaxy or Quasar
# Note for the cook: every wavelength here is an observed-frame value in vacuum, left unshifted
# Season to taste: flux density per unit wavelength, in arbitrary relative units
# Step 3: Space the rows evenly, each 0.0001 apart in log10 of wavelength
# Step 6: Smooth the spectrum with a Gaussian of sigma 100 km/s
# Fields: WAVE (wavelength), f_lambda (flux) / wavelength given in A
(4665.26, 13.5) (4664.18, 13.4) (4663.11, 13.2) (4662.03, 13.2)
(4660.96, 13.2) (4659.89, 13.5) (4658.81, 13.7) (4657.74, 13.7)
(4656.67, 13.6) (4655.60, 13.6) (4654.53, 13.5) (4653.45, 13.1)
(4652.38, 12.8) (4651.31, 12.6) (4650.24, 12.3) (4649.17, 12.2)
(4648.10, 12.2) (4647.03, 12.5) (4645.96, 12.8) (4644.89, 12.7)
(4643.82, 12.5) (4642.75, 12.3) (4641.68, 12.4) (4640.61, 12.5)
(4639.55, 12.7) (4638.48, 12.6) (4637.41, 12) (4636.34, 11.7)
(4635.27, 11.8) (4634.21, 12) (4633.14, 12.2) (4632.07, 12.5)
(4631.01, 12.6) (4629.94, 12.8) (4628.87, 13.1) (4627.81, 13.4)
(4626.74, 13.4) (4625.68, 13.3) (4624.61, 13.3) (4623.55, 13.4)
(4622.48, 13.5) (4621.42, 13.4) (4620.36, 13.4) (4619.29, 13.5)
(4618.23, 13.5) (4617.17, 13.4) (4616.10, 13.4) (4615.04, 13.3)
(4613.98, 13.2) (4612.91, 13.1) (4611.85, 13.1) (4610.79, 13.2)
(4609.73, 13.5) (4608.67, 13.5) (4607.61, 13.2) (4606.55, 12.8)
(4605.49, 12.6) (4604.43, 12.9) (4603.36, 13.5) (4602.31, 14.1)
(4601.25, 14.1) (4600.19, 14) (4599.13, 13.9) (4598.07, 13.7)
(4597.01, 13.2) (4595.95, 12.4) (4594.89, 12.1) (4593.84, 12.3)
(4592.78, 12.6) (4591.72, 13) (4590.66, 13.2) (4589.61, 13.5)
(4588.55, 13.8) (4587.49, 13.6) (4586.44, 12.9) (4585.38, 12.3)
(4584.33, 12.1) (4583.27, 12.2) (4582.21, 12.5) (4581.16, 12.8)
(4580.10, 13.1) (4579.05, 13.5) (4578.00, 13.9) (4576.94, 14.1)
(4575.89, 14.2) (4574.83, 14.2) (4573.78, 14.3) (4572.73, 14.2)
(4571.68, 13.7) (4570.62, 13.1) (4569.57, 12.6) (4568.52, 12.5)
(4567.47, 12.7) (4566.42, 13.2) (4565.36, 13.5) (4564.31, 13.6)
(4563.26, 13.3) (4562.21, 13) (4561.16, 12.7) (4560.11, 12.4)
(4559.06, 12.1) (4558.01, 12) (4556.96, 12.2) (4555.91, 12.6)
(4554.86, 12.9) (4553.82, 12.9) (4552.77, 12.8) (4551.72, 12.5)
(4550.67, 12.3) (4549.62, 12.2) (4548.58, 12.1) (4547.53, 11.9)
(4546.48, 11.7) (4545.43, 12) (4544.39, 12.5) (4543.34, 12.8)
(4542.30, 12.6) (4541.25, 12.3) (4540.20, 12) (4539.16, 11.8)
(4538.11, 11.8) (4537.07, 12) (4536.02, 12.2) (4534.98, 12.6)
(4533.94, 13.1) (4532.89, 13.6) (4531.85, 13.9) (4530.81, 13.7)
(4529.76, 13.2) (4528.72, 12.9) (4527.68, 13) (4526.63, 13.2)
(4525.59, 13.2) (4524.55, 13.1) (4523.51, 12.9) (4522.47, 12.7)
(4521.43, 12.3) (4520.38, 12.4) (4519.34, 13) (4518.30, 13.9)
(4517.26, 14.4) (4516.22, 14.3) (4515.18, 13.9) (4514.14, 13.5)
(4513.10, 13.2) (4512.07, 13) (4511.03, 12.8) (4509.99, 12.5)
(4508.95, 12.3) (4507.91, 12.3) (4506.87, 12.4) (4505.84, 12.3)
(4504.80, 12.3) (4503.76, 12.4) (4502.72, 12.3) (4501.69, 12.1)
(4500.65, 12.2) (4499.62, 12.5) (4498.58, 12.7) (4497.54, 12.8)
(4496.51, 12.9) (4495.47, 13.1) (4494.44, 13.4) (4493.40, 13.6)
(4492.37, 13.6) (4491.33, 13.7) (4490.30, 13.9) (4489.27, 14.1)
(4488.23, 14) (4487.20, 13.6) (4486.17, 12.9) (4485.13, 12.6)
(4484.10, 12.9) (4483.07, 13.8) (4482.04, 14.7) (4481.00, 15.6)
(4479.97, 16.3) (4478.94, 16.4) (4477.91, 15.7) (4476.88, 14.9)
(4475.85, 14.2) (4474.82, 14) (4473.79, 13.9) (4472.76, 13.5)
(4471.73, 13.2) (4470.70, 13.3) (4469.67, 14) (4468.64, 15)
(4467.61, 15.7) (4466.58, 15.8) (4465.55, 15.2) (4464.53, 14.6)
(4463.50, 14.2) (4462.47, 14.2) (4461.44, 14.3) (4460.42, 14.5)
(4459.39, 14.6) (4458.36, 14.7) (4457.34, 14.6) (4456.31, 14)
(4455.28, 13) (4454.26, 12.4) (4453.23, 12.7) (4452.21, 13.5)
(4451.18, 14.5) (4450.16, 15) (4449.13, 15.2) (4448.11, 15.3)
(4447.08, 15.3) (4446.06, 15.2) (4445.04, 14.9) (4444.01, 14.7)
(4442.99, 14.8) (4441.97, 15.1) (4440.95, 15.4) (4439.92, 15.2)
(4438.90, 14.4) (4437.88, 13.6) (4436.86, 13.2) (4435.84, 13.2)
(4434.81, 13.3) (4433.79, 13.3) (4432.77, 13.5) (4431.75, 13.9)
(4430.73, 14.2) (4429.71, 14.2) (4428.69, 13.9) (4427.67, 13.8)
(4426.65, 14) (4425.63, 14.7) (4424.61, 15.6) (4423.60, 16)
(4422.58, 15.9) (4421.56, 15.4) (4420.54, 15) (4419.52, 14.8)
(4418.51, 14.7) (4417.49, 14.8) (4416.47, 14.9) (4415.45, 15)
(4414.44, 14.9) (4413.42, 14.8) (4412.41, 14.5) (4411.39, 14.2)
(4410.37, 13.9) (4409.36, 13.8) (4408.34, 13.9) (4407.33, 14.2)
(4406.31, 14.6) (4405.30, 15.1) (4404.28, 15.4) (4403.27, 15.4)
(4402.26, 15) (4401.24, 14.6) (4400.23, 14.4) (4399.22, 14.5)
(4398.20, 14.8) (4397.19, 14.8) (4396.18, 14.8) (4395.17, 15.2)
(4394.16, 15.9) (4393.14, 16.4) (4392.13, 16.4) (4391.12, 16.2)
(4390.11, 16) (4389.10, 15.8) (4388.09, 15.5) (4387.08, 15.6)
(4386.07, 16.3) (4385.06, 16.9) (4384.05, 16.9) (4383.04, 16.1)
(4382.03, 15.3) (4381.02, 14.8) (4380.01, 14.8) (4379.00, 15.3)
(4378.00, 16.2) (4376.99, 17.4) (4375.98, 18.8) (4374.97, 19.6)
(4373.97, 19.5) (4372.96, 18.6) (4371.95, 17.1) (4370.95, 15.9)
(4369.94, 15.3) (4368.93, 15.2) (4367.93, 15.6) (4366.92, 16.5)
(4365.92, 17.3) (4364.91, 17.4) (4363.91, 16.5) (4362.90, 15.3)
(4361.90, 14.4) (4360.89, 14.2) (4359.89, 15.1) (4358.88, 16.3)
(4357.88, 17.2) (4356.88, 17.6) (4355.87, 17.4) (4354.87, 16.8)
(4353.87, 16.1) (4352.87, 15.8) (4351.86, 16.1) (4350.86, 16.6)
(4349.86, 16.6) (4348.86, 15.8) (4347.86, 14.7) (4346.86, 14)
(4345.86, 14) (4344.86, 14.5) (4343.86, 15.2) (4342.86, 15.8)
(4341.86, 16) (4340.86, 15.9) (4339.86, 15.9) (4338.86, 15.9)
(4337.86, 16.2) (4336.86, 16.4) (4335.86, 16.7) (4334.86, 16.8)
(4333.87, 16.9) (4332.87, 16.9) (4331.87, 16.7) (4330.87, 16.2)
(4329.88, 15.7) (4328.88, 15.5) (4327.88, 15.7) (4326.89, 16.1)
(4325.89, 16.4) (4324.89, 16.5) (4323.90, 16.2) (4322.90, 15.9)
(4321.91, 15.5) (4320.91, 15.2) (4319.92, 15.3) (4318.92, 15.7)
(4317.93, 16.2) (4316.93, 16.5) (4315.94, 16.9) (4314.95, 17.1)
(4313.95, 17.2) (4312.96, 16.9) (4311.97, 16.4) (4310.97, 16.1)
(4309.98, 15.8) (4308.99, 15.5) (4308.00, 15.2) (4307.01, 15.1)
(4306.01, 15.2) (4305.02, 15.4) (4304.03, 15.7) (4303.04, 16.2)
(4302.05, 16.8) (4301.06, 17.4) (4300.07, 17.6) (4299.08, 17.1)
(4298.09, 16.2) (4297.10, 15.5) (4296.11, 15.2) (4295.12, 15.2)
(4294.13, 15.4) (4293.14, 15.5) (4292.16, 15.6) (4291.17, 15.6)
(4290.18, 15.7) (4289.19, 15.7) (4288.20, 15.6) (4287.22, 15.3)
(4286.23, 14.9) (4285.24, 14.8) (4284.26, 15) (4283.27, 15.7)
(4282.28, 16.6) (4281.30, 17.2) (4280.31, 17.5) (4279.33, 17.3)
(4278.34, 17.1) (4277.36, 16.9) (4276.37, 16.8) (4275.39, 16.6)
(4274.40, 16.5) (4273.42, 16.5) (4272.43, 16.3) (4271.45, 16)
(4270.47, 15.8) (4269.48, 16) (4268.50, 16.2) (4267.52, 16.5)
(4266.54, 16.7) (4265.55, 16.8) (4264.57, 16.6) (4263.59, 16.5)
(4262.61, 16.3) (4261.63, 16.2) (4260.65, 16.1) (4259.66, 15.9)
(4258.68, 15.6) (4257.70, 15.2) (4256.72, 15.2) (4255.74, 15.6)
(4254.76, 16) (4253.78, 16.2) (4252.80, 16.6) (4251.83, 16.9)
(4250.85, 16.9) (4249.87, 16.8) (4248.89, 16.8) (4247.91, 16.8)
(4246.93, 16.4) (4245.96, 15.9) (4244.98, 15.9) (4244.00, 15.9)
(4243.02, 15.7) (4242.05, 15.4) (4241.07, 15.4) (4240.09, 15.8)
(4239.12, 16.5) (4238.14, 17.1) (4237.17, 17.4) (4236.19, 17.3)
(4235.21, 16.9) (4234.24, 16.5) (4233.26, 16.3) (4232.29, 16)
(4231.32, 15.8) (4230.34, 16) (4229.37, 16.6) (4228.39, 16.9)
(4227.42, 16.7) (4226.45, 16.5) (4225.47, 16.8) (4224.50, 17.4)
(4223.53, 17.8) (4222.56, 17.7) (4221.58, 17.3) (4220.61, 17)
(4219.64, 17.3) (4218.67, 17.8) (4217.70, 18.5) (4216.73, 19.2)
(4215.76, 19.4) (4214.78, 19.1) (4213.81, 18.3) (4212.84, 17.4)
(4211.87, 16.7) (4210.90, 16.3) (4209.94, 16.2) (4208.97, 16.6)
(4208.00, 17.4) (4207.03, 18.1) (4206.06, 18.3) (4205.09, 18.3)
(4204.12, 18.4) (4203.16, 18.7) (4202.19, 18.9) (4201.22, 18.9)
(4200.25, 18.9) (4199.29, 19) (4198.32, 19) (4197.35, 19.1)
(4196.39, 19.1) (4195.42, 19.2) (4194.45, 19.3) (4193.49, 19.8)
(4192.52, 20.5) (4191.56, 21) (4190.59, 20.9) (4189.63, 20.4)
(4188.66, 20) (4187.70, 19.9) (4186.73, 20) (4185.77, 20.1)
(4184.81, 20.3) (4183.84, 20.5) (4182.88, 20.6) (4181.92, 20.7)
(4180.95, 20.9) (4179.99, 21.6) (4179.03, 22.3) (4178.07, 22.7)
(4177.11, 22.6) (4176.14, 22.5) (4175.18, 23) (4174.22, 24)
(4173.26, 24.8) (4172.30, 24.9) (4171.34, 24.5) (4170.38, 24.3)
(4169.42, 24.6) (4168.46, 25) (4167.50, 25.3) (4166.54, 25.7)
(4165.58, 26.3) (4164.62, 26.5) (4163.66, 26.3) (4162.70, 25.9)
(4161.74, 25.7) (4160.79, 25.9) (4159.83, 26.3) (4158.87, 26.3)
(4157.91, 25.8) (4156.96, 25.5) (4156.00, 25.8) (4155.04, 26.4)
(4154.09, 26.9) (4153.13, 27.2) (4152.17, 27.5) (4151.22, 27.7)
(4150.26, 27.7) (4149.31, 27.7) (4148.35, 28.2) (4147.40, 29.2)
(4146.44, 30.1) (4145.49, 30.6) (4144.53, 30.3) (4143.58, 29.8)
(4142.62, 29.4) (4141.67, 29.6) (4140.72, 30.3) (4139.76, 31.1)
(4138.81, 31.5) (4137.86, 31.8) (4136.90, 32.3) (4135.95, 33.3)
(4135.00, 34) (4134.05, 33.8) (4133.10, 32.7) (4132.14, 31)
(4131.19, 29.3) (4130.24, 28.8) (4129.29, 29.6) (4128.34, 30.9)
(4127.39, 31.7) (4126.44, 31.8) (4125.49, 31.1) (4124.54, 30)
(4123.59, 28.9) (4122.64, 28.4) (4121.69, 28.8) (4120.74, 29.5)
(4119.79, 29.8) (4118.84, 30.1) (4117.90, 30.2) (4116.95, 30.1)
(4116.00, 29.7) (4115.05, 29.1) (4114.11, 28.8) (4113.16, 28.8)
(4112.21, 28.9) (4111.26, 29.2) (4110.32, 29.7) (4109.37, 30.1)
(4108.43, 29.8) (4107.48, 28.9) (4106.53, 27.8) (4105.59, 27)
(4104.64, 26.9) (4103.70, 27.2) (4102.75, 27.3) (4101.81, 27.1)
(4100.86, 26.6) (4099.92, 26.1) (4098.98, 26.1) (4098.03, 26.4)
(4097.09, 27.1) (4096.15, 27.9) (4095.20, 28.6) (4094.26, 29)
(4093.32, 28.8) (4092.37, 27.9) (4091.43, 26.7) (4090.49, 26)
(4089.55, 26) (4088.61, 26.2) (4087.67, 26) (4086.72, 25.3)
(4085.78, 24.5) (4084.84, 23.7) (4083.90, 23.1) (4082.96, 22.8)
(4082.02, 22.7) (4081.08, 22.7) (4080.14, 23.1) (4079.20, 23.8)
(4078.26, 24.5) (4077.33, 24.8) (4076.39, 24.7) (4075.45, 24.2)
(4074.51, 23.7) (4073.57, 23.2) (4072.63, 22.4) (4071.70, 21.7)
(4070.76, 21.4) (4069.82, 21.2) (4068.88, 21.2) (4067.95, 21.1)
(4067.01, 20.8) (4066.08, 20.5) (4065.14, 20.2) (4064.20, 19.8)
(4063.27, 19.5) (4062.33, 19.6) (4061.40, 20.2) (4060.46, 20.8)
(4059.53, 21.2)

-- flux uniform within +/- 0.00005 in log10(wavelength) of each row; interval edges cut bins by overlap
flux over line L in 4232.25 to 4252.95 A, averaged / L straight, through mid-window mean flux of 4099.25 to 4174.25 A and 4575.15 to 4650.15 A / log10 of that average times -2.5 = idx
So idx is 0.46 mag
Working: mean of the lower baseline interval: 28.5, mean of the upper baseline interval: 13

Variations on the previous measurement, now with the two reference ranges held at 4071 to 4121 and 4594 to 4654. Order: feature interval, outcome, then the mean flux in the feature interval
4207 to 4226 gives 0.314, 17.6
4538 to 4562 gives 0.203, 12.3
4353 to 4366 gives 0.216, 16.2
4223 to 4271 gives 0.357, 16.4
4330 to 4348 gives 0.271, 15.8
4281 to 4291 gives 0.357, 15.6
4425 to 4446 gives 0.247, 14.2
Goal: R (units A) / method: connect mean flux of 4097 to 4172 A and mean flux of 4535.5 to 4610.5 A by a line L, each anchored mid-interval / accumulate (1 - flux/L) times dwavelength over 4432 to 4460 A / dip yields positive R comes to 5.1 A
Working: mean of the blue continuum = 28.5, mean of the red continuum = 12.9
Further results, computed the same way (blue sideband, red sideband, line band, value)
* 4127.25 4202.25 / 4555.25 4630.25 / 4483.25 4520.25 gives 6.3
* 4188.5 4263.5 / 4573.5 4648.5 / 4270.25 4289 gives 0.6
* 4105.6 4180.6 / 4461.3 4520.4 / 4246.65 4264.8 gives 5.6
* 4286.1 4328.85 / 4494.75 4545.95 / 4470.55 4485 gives -1.1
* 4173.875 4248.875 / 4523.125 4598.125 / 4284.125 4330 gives 2.6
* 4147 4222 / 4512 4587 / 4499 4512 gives 1.5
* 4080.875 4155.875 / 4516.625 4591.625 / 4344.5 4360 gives 3.2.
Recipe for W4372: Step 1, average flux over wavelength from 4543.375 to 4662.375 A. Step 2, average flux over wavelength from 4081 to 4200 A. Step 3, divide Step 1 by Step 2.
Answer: 0.5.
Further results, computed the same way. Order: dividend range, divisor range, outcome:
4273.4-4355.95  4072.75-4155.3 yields 0.57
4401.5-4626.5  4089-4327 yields 0.64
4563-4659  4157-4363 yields 0.74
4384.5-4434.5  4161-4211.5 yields 0.70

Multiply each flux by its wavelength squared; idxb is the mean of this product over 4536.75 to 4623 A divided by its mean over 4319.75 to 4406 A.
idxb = 0.9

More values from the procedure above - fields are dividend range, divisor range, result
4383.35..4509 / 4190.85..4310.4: 0.94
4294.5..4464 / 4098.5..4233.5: 0.71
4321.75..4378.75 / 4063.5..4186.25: 0.68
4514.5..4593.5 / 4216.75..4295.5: 0.90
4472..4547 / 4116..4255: 0.68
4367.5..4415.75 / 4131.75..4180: 0.64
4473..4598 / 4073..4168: 0.57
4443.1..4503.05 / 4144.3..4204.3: 0.69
